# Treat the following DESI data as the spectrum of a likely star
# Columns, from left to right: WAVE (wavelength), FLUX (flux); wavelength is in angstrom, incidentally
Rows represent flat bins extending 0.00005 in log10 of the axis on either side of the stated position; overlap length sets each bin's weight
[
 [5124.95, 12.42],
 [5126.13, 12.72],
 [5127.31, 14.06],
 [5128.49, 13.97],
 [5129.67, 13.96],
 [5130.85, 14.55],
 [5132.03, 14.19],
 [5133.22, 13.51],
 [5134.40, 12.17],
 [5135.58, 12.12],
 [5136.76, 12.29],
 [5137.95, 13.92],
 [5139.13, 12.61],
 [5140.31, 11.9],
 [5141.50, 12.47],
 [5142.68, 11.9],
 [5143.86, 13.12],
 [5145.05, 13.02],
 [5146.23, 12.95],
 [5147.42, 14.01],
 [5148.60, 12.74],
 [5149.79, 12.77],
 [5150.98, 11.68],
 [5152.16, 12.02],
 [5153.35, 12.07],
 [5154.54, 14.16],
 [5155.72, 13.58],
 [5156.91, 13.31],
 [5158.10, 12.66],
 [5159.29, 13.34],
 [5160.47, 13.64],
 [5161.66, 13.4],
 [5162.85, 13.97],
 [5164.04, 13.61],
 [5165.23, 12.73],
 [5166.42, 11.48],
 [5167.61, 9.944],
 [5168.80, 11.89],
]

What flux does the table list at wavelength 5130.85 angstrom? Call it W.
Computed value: 14.55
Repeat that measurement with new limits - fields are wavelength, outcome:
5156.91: 13.31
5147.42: 14.01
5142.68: 11.9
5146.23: 12.95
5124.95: 12.42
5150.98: 11.68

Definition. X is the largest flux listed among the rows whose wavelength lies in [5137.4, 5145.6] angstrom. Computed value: 13.92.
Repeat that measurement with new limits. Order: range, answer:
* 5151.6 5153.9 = 12.07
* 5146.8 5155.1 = 14.16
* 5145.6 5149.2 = 14.01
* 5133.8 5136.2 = 12.17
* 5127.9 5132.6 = 14.55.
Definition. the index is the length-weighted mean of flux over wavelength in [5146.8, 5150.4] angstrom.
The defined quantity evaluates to 13.1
